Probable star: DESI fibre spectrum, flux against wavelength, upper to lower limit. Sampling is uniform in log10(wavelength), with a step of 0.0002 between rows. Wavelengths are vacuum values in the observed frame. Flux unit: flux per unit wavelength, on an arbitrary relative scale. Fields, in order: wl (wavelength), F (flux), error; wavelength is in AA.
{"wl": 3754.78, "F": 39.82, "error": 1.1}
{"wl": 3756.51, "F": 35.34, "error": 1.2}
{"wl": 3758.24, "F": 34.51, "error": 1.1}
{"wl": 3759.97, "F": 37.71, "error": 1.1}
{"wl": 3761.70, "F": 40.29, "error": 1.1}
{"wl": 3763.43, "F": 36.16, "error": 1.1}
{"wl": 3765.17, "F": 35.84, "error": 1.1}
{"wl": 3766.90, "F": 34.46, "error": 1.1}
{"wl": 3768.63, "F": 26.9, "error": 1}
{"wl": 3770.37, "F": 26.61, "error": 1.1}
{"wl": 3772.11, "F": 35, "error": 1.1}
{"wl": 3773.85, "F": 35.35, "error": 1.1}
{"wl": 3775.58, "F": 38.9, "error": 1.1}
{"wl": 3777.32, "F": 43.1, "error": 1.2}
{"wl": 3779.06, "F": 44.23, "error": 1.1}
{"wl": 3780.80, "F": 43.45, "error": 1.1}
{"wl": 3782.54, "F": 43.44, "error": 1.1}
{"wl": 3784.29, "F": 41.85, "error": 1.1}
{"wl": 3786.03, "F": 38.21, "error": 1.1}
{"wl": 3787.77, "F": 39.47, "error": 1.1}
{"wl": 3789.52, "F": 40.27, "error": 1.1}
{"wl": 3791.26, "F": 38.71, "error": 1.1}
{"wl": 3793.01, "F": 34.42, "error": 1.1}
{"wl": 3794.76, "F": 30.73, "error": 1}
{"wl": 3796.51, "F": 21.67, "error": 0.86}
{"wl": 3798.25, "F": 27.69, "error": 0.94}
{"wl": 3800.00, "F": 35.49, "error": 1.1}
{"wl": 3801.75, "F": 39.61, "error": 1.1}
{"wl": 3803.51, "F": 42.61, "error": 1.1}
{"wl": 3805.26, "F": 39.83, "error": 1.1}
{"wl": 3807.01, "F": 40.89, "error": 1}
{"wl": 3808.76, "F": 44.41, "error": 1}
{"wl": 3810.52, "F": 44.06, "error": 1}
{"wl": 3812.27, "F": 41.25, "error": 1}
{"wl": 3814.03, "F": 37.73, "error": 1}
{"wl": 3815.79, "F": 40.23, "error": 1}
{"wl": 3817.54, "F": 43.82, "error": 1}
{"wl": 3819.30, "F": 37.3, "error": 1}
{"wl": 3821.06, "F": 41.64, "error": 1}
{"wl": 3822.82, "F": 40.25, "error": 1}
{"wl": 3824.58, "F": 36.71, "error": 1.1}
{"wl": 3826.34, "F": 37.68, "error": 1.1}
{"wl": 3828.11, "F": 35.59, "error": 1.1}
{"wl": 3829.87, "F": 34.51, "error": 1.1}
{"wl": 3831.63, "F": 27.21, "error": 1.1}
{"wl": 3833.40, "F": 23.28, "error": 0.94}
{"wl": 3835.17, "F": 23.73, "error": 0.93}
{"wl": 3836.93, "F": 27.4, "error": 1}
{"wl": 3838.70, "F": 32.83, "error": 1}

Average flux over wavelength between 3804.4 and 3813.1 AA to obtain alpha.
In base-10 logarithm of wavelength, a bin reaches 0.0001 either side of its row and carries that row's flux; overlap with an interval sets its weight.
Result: 42.1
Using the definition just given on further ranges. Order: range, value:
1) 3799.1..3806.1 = 39.3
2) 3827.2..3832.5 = 32.5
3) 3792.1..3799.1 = 28.7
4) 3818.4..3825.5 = 39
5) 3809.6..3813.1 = 42.7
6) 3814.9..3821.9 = 40.8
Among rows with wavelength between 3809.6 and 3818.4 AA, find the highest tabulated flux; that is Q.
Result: 44.06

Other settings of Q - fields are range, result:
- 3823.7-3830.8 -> 37.68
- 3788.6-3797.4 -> 40.27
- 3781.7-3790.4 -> 43.44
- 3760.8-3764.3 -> 40.29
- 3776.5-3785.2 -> 44.23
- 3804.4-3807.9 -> 40.89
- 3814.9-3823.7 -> 43.82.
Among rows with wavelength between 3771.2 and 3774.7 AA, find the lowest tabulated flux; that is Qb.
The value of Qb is 35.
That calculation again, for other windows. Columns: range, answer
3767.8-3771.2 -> 26.61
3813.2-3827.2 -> 36.71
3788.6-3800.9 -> 21.67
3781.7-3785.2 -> 41.85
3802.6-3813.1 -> 39.83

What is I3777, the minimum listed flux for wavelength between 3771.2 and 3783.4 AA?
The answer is 35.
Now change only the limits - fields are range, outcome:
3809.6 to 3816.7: 37.73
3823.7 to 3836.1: 23.28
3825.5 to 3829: 35.59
